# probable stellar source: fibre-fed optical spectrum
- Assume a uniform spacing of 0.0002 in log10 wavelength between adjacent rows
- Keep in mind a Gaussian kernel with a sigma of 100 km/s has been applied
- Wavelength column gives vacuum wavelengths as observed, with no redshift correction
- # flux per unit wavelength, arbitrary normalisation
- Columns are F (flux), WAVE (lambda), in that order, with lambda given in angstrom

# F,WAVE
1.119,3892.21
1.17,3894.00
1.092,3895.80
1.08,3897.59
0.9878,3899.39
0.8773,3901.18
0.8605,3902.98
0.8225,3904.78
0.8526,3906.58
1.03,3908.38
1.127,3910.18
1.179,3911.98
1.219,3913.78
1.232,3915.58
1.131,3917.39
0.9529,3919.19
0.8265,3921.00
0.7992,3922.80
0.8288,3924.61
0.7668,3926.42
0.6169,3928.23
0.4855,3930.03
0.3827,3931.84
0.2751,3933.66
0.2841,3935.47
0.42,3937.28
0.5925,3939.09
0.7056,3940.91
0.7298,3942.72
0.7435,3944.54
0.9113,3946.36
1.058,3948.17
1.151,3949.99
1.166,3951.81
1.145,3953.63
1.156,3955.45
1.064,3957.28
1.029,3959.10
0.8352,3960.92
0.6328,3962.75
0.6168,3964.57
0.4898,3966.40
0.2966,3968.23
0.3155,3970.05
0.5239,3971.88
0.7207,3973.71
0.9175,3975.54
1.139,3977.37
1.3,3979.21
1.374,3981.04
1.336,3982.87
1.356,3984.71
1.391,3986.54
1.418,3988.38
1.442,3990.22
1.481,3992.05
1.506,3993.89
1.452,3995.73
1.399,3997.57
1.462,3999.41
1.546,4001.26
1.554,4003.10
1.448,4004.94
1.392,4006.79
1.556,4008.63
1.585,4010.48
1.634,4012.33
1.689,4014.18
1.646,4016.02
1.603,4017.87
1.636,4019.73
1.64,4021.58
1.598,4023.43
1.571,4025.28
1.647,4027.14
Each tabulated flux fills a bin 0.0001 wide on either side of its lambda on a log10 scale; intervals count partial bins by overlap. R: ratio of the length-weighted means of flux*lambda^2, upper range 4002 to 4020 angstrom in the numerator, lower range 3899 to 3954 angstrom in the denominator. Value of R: 1.96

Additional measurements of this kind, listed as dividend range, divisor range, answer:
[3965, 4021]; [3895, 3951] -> 1.59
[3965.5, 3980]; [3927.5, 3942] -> 1.53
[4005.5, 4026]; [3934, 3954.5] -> 2.08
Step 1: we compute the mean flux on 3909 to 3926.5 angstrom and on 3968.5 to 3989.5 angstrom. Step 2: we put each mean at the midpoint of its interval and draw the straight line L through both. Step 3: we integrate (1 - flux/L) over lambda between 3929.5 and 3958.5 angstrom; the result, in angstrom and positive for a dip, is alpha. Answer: 7.3 angstrom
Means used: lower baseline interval 1.02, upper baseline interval 1.05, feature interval 0.774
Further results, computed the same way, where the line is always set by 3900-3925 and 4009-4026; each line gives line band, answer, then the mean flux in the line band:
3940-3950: 2.7 angstrom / 0.859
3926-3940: 8.1 angstrom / 0.468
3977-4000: 0.8 angstrom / 1.39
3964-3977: 7.4 angstrom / 0.577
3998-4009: 0.4 angstrom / 1.49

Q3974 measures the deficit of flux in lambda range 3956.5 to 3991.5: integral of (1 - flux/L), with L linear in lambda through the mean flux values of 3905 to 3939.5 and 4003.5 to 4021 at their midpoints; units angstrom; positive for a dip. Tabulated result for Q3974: 8.26 angstrom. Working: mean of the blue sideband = 0.793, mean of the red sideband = 1.58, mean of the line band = 0.964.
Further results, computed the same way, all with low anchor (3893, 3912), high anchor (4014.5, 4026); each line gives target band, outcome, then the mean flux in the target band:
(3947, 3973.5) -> 9.7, 0.818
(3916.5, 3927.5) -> 2.2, 0.88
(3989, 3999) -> 0.2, 1.46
